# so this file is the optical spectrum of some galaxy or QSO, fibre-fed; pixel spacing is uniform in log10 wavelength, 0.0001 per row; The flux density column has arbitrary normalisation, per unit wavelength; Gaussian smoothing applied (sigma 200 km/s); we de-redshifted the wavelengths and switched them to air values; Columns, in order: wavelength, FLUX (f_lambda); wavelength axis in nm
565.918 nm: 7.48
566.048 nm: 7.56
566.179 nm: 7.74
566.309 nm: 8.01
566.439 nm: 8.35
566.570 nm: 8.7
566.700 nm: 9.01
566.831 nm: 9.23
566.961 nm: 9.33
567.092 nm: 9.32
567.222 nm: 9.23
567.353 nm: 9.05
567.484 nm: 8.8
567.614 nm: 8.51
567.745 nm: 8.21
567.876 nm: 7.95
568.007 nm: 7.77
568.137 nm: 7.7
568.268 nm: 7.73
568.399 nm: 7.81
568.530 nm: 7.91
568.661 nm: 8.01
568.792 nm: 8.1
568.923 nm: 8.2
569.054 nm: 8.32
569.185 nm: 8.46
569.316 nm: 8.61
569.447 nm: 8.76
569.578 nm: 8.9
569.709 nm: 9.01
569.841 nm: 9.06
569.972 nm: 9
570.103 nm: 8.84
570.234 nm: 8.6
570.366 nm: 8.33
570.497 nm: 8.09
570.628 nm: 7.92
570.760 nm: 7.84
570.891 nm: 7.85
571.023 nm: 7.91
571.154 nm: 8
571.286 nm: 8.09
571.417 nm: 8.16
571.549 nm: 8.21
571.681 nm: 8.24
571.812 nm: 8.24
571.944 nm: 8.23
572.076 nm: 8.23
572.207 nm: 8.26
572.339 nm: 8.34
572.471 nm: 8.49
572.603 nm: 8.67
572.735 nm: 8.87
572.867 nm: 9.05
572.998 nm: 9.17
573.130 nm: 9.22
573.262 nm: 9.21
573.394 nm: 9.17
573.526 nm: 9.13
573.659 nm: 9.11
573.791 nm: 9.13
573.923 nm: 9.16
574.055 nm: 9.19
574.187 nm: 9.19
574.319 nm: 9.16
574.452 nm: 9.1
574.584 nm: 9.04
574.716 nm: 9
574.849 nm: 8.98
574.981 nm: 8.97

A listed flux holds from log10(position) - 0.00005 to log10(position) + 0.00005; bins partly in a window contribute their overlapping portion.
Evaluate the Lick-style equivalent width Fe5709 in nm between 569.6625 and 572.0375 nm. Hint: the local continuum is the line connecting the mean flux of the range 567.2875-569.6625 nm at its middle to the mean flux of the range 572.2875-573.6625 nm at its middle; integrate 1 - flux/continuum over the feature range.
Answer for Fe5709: 0.087 nm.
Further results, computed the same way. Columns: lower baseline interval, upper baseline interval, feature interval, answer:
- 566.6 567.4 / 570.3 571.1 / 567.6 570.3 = 0.06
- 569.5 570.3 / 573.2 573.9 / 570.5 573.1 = 0.21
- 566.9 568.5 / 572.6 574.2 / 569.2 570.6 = 0.00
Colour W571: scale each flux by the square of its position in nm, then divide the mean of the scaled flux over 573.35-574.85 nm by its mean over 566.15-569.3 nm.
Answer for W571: 1.11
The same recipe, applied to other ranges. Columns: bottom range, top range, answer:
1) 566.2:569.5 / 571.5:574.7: 1.07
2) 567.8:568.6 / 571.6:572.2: 1.07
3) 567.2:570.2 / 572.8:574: 1.10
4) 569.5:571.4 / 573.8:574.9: 1.10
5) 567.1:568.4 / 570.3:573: 1.01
